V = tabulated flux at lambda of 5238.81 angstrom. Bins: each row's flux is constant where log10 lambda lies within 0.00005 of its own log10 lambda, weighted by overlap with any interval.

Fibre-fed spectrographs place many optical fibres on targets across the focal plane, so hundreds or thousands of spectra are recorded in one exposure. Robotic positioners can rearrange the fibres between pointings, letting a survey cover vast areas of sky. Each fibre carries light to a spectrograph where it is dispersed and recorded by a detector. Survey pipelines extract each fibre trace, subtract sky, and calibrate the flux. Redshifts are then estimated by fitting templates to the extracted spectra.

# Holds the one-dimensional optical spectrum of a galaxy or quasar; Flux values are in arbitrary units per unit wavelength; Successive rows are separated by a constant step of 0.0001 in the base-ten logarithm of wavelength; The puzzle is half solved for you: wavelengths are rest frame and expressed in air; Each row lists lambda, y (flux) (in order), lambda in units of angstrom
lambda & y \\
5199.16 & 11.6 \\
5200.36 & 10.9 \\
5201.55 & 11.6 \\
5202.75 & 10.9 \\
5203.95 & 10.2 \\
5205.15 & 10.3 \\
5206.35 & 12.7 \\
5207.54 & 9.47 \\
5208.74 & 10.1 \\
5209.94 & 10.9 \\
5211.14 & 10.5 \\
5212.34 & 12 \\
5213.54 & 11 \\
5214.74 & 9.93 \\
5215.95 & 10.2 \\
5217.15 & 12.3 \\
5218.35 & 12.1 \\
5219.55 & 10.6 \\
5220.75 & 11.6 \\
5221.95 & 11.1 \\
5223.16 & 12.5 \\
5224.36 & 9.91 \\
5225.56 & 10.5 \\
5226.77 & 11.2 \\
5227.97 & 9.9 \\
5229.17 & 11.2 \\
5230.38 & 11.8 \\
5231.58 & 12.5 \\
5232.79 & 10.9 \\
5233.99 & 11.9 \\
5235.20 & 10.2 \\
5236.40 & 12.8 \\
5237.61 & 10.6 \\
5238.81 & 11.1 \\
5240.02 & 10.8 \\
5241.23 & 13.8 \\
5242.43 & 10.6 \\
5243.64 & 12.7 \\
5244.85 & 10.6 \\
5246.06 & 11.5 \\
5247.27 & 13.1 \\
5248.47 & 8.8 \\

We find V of 11.1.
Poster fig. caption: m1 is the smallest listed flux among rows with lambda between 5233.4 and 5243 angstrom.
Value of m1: 10.2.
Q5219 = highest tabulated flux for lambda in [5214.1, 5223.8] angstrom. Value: 12.5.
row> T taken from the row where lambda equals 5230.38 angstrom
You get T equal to 11.8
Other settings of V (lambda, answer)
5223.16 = 12.5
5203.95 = 10.2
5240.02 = 10.8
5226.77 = 11.2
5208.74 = 10.1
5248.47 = 8.8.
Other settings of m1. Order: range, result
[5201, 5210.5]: 9.47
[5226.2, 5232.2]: 9.9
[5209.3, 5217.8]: 9.93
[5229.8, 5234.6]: 10.9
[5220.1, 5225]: 9.91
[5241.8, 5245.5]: 10.6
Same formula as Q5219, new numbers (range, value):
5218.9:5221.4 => 11.6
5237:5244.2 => 13.8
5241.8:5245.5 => 12.7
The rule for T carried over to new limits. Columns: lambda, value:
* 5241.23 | 13.8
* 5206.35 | 12.7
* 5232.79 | 10.9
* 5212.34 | 12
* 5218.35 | 12.1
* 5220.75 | 11.6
